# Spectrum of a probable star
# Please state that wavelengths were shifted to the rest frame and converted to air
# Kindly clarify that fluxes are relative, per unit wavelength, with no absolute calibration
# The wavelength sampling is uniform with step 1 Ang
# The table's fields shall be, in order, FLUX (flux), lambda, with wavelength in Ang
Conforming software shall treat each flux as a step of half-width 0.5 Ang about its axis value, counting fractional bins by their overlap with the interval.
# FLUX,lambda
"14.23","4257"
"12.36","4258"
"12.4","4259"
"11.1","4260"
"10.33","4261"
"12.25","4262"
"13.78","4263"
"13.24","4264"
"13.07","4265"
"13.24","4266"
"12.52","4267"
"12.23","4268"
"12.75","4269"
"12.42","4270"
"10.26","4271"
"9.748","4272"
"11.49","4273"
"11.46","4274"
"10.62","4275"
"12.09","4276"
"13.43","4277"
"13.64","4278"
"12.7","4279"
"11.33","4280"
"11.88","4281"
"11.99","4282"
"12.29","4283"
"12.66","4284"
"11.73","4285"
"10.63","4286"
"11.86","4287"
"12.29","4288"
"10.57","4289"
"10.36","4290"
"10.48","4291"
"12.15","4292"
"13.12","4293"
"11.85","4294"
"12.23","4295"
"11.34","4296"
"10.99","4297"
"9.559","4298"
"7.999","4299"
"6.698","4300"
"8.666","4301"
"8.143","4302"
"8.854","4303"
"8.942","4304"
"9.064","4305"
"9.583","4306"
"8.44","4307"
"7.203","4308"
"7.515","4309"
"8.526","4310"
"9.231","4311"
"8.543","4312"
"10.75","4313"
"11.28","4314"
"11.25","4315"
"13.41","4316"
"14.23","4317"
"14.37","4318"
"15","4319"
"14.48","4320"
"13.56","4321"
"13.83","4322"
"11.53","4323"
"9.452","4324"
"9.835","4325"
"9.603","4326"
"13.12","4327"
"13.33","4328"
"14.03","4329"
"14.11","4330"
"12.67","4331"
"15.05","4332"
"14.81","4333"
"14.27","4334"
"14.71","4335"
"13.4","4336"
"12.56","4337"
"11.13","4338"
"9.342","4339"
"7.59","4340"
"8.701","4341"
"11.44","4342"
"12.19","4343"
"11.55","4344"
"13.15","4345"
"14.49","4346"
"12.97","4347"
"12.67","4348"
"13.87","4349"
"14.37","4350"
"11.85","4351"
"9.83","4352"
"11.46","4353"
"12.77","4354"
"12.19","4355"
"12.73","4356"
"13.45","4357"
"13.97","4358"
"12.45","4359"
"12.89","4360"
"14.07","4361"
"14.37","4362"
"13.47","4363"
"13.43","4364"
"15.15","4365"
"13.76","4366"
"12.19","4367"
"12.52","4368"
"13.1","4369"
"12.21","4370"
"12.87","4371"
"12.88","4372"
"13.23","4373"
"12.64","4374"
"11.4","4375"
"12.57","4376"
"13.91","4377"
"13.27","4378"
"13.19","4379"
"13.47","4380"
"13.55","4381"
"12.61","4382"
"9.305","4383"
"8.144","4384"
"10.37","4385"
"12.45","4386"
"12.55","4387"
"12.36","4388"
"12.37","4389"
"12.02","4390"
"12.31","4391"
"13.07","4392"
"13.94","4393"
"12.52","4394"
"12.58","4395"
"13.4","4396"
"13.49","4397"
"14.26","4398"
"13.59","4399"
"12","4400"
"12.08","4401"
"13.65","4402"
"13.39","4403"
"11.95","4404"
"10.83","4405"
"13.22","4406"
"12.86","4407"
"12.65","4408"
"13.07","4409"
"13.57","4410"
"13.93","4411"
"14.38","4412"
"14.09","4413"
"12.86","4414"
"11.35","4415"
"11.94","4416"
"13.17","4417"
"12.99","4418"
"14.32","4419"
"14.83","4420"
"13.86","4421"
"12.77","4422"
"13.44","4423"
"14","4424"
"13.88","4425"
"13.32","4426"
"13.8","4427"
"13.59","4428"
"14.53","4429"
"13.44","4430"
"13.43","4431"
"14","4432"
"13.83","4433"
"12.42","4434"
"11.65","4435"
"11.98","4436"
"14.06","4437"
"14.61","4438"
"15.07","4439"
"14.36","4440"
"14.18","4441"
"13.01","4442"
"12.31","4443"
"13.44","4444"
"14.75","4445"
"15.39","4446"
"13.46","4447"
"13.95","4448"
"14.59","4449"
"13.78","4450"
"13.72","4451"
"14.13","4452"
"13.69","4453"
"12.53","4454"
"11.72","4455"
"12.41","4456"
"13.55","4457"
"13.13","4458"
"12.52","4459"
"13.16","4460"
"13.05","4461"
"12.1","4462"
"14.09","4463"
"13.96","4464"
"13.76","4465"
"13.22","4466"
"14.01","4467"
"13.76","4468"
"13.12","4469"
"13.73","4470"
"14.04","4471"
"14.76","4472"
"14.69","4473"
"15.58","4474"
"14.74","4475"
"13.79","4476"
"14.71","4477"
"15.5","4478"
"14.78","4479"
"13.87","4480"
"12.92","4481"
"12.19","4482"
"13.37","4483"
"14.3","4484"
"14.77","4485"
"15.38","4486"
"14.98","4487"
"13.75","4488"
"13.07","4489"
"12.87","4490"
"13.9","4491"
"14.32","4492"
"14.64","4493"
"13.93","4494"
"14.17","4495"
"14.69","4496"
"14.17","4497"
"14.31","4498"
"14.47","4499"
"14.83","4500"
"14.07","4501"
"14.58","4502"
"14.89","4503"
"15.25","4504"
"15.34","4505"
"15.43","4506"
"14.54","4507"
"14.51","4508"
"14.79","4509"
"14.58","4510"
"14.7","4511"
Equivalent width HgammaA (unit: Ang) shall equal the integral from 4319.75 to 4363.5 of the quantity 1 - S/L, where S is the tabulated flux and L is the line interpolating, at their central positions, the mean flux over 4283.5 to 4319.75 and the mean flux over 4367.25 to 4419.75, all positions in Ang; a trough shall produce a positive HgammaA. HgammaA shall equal -4.06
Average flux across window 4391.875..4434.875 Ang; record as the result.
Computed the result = 13.3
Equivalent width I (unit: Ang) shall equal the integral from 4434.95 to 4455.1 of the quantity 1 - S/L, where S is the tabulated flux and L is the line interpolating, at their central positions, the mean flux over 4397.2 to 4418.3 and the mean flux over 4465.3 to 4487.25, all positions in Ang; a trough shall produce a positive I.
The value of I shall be -0.2 Ang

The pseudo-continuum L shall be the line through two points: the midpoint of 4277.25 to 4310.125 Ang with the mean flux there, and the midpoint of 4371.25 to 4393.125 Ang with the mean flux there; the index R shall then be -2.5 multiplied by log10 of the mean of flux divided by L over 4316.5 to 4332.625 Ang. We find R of -0.17 mag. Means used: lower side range 10.5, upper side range 12.3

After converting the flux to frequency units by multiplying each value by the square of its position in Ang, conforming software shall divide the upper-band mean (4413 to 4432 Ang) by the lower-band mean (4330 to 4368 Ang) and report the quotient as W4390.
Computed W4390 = 1.1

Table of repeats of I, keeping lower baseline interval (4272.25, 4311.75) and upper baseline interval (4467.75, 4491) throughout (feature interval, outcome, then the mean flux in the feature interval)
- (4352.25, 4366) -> -1.58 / 13.2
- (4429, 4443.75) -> -0.20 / 13.5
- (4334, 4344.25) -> 0.06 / 11.4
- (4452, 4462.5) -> 0.65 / 12.9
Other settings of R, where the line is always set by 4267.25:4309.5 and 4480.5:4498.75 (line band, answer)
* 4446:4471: 0.005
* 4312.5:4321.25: -0.168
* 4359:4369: -0.125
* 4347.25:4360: -0.072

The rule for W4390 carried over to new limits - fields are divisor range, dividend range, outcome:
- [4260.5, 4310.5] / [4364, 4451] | 1.26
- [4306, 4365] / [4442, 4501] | 1.21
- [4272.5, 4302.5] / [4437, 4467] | 1.31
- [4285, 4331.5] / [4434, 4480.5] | 1.34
